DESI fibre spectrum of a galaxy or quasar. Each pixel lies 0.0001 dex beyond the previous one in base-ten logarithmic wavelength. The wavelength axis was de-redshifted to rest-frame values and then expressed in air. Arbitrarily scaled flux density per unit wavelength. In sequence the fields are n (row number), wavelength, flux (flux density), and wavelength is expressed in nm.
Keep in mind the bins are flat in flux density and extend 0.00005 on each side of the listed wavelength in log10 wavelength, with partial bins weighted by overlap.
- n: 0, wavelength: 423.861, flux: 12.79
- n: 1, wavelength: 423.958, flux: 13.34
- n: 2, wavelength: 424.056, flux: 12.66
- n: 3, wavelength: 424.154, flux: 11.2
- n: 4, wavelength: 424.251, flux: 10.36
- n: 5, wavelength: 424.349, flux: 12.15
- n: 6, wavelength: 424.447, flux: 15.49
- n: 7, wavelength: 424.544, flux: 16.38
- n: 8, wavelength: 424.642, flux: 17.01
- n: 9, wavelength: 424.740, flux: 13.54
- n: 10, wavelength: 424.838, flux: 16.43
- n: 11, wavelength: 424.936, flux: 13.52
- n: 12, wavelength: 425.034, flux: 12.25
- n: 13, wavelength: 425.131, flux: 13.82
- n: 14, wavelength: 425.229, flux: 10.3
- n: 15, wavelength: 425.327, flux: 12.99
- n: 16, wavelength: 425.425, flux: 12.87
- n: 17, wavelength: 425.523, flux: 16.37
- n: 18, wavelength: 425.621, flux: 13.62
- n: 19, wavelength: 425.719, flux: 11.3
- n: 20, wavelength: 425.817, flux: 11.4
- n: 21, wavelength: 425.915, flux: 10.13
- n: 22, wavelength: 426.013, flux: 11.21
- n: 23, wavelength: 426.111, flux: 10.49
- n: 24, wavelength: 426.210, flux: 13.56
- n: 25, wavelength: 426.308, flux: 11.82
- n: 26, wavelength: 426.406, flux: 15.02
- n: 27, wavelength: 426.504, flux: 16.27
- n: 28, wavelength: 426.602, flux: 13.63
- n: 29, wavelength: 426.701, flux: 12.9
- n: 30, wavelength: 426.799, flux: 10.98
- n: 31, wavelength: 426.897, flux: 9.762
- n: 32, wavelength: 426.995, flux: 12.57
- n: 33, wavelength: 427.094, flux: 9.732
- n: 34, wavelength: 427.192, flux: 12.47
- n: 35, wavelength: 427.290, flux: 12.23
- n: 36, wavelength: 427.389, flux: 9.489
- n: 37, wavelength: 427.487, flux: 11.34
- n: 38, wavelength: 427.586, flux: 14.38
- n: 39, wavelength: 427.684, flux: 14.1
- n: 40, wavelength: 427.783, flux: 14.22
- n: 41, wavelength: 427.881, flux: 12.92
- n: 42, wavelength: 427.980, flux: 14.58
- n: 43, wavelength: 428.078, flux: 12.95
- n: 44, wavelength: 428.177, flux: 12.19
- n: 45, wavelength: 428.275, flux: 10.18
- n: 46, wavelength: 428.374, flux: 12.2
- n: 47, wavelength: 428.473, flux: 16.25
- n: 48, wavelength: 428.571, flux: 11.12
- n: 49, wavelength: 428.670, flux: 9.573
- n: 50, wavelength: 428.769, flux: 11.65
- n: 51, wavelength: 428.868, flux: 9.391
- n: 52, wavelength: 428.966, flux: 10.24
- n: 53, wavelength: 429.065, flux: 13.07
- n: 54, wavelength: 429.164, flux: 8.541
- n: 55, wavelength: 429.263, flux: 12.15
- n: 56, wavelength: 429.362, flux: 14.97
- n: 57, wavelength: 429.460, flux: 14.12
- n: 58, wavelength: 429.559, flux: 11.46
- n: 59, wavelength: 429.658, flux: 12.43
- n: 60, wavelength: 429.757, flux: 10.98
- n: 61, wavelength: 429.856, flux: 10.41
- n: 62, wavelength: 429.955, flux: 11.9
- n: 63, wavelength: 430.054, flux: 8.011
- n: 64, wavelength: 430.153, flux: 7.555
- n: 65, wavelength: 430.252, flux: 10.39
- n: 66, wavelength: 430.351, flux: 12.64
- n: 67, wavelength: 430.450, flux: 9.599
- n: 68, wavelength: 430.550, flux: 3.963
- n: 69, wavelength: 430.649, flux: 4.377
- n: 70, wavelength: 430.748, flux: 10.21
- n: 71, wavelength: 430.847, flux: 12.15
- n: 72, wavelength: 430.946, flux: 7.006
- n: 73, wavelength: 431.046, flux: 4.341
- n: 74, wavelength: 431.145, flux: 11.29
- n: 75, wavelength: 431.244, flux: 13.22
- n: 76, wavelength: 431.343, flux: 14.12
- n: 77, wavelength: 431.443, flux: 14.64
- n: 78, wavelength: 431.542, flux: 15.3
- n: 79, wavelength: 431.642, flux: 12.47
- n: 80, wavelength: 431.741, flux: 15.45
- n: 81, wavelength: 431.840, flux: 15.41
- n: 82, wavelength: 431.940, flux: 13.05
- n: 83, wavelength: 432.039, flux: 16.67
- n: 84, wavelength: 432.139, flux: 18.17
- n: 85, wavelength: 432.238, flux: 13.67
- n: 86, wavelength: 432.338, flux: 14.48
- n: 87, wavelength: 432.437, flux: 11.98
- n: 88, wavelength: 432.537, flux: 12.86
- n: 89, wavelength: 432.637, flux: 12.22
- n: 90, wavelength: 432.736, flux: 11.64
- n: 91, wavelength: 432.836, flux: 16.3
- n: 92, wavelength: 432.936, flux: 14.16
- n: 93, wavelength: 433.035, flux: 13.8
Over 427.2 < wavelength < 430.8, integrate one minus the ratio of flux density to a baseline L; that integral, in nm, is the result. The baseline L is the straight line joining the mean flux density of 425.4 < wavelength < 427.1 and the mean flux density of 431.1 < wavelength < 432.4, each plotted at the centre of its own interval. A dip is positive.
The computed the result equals 0.57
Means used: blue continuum 12.5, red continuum 14.5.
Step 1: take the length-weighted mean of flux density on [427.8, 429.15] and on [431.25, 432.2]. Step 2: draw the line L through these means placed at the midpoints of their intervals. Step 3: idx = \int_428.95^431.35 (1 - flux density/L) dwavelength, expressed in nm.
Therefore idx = 0.56 nm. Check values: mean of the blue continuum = 12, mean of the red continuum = 14.9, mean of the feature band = 10.3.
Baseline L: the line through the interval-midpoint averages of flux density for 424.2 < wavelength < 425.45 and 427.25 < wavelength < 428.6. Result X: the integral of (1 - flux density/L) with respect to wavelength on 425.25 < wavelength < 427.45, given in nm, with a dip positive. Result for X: 0.15 nm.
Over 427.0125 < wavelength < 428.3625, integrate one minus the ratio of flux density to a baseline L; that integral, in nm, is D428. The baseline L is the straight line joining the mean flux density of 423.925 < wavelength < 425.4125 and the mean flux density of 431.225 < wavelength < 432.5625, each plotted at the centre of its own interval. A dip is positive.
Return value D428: 0.14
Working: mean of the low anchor 13.4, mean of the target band 12.4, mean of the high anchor 14.4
